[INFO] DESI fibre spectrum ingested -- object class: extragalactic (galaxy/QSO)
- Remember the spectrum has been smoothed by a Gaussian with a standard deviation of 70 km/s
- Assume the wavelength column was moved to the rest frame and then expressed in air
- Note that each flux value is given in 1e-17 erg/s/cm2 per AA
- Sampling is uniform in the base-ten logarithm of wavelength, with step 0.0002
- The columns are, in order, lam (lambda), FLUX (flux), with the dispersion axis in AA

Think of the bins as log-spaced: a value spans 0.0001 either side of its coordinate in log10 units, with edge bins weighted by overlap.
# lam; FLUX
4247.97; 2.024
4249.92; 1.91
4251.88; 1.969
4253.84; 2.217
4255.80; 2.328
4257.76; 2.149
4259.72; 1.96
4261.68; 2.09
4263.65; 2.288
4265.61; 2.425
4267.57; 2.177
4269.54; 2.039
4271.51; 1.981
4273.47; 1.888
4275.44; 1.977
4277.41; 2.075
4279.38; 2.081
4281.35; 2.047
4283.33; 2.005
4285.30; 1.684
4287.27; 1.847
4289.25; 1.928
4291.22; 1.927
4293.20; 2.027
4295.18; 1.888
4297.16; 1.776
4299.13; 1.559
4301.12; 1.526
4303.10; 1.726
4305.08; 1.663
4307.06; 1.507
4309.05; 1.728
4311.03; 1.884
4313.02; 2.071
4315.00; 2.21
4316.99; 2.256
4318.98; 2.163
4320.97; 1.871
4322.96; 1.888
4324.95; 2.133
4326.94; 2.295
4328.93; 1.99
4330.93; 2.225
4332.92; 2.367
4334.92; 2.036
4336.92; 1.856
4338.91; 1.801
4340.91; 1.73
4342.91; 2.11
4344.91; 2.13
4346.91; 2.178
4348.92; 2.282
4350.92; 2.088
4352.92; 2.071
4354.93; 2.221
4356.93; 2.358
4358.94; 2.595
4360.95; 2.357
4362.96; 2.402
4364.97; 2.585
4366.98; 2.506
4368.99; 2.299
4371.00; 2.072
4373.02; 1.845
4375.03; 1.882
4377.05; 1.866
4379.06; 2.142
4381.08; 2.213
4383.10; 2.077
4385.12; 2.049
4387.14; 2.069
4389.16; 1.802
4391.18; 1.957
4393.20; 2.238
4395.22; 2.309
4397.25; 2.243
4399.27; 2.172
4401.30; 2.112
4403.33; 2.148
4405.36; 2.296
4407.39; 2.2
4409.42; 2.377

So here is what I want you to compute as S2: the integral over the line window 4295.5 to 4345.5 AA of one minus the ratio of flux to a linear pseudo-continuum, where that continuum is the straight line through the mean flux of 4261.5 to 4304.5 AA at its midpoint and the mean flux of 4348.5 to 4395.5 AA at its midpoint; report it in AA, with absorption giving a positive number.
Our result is 2.6 AA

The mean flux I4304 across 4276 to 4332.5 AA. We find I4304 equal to 1.93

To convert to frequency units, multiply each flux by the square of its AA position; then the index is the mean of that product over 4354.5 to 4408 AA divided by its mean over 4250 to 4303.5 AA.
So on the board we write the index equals 1.2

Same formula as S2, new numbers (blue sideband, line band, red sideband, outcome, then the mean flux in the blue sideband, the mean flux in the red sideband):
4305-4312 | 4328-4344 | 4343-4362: 0.2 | 1.7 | 2.25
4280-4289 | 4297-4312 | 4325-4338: 2.5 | 1.9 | 2.13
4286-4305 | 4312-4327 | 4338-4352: -1.4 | 1.79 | 2.05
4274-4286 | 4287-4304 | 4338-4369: 2.0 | 1.98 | 2.23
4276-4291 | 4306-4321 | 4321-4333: 0.7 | 1.95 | 2.11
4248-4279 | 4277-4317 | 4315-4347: 4.2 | 2.1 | 2.07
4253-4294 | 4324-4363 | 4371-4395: -2.3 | 2.05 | 2.03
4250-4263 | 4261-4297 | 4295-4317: -0.9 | 2.11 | 1.79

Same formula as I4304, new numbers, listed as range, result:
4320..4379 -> 2.14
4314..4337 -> 2.12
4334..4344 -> 1.91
